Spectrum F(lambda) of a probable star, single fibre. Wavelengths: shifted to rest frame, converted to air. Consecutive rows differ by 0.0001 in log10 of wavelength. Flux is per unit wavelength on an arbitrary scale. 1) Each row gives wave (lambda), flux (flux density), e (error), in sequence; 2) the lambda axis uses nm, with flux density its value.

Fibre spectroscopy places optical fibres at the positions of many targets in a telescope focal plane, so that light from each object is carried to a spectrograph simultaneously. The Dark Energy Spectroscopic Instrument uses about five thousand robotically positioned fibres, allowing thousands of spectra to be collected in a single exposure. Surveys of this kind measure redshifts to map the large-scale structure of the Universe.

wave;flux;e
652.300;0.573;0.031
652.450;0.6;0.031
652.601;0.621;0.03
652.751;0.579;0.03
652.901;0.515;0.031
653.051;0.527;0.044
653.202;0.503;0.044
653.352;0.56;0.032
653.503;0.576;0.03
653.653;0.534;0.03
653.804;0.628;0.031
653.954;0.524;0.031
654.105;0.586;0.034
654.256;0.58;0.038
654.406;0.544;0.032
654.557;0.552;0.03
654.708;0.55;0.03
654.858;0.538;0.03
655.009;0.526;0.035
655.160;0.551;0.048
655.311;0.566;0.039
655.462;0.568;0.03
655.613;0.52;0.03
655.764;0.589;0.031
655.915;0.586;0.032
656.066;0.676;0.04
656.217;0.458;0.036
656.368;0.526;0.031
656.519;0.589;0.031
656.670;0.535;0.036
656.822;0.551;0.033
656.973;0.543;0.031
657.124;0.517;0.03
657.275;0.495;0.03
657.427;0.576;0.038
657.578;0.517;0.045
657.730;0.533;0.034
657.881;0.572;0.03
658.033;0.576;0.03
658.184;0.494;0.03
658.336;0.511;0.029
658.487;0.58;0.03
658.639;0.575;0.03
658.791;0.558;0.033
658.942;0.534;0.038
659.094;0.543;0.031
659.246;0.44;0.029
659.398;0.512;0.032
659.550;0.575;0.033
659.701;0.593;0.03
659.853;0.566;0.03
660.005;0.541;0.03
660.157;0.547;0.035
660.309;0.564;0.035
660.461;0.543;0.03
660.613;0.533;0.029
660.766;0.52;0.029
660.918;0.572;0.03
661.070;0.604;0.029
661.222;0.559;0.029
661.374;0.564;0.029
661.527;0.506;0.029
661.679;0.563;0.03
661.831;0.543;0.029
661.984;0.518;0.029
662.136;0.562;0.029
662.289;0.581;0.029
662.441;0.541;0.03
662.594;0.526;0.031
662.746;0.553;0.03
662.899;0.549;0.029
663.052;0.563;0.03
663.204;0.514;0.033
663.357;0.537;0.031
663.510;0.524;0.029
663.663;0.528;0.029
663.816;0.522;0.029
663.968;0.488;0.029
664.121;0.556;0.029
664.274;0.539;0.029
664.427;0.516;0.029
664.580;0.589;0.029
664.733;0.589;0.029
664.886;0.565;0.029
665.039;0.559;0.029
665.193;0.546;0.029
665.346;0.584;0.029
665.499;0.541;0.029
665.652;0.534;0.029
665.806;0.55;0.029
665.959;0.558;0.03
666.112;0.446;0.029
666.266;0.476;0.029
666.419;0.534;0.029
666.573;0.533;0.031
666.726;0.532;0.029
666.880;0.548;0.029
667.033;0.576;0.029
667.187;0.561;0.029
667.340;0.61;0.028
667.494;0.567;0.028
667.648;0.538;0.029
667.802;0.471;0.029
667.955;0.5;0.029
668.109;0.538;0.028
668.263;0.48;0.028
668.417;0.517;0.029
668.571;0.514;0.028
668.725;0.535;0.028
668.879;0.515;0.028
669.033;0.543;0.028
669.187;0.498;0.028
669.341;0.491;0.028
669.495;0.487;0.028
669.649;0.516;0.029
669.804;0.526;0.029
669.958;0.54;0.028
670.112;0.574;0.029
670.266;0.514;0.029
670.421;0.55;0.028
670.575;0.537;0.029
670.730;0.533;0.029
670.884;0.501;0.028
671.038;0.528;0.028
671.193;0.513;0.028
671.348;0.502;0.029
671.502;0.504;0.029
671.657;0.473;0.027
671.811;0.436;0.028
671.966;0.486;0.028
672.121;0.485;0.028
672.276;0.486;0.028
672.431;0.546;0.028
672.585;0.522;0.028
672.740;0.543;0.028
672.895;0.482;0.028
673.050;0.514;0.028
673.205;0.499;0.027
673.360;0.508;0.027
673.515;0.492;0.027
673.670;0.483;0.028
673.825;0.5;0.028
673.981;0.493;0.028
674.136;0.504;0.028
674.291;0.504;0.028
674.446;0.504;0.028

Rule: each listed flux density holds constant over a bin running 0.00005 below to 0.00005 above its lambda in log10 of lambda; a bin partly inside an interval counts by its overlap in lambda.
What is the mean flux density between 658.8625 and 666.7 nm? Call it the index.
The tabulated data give 0.542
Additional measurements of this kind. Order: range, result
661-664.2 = 0.543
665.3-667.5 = 0.542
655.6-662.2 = 0.548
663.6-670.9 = 0.533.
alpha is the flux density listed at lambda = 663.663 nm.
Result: 0.528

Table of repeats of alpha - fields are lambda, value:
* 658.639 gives 0.575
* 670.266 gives 0.514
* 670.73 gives 0.533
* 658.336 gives 0.511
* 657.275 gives 0.495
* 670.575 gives 0.537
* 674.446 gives 0.504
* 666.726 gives 0.532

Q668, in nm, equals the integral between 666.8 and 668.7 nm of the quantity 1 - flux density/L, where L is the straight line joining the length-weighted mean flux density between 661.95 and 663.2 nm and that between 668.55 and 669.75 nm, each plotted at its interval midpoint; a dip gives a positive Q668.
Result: -0.05 nm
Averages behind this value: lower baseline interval 0.548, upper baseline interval 0.512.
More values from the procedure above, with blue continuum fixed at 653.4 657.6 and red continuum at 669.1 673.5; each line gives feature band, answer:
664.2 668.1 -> -0.13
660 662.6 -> -0.06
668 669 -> 0.00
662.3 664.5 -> -0.01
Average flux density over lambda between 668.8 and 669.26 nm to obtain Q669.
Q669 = 0.519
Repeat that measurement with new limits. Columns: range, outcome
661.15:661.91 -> 0.547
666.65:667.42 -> 0.565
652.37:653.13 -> 0.568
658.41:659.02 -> 0.562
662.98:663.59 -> 0.534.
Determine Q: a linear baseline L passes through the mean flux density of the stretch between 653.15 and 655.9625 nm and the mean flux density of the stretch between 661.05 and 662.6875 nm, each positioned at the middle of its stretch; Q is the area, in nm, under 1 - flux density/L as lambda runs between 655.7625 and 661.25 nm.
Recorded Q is 0.051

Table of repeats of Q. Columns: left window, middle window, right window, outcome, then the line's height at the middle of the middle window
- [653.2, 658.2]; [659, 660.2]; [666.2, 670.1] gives 0.01 nm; 0.544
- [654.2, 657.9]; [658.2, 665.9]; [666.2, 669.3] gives -0.10 nm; 0.539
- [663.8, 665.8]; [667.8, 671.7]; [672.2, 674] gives 0.05 nm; 0.523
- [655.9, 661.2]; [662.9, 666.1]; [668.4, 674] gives -0.08 nm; 0.53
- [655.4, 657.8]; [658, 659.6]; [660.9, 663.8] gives 0.04 nm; 0.548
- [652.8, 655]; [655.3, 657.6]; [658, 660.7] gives -0.02 nm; 0.547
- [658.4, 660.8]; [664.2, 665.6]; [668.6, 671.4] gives -0.06 nm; 0.534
